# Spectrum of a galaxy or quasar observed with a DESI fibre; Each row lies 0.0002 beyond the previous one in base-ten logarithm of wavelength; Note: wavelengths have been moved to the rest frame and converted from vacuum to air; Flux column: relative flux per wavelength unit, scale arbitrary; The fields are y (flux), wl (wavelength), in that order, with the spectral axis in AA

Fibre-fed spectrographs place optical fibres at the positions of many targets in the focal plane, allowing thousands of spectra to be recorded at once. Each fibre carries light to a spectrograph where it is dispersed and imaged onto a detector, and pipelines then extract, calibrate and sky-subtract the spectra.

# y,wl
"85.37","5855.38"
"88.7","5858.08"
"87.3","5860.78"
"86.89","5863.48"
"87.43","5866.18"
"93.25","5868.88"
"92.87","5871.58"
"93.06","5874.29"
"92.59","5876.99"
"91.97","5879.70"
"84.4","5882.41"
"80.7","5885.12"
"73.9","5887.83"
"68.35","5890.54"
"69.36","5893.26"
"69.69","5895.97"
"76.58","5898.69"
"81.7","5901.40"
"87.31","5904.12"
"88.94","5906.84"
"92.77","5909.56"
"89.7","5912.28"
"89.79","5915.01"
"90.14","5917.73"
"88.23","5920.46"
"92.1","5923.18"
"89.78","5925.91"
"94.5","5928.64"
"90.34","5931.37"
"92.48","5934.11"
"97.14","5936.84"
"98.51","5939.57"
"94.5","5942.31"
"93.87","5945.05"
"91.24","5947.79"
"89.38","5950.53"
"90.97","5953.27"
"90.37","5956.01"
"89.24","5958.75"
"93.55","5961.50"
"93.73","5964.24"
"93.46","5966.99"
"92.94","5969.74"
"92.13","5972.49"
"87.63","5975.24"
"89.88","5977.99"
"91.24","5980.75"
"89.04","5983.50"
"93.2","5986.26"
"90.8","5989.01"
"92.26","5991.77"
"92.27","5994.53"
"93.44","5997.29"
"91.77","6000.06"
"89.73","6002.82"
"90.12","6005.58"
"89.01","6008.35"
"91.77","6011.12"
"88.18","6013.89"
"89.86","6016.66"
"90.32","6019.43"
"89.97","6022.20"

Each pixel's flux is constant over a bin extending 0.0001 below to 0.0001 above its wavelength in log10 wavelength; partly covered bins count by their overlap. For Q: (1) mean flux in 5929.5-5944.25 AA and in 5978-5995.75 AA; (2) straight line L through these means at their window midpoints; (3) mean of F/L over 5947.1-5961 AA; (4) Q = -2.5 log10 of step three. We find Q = 0.036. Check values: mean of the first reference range 94.5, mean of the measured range 90.4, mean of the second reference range 91.3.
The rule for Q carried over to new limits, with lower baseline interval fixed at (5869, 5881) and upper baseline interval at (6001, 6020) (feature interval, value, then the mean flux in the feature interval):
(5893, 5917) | 0.103 mag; 83.7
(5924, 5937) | -0.010 mag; 92.4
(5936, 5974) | -0.021 mag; 92.9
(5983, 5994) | -0.015 mag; 91.6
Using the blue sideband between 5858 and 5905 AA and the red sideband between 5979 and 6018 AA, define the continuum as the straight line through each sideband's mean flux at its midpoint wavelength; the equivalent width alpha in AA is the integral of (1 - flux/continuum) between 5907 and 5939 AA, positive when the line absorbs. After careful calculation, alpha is -2.0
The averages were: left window 83.5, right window 90.9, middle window 91.6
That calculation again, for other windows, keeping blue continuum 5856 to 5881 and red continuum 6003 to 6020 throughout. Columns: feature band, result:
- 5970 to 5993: -0.2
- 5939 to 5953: -0.5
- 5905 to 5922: 0.1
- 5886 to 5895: 1.9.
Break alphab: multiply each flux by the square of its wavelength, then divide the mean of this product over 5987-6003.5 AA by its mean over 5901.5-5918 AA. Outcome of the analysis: 1.06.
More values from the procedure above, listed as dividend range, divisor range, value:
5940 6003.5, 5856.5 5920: 1.11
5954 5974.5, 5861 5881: 1.04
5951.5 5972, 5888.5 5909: 1.21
